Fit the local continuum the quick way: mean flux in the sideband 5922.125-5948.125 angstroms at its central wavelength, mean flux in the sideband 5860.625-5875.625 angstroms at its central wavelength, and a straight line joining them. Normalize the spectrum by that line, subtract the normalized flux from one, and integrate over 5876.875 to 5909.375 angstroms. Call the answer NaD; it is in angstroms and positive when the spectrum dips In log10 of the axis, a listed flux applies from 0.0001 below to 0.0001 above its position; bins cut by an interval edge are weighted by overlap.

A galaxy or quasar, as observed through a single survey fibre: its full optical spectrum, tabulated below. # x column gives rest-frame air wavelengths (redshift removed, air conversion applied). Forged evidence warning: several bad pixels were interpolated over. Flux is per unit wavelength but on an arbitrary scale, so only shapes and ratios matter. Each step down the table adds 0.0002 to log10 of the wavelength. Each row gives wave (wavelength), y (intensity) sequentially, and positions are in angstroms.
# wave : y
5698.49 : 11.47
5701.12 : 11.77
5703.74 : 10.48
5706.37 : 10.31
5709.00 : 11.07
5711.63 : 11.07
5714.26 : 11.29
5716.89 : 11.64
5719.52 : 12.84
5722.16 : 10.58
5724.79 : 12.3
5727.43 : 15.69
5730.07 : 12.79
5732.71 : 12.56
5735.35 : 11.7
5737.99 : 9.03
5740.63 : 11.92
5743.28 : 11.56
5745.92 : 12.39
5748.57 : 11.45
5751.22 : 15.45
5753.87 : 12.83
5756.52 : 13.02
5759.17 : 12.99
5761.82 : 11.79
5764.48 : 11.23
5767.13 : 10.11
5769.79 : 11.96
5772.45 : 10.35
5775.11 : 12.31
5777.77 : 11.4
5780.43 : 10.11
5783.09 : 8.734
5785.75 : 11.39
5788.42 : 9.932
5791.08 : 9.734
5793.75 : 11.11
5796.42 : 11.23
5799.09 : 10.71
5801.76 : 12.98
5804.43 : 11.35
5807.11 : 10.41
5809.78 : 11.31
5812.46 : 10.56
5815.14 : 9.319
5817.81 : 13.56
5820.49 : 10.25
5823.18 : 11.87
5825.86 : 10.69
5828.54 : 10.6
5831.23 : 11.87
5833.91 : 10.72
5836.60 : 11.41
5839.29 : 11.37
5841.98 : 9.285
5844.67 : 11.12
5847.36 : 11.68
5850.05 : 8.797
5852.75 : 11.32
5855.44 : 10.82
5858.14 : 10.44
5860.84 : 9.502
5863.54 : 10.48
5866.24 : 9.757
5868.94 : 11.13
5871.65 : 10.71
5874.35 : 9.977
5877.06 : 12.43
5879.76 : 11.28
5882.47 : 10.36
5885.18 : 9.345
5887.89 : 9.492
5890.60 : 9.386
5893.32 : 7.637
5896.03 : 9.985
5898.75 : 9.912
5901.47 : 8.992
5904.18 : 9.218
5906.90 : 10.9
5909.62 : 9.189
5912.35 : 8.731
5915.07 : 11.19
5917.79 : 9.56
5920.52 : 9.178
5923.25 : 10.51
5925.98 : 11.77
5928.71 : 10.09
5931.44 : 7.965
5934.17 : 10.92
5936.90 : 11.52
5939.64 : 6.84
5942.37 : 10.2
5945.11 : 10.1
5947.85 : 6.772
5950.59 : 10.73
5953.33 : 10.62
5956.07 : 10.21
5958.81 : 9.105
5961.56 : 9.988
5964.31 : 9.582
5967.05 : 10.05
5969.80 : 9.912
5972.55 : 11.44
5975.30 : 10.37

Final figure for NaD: 1.0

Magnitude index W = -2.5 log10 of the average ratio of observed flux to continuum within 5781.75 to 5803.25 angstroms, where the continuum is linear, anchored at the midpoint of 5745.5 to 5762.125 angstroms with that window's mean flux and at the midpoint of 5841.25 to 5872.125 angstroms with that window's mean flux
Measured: 0.119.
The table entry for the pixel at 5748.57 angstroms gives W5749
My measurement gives 11.45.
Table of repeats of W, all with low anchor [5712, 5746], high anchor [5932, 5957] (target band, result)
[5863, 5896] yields 0.03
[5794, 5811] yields -0.01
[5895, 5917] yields 0.04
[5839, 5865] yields 0.02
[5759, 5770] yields 0.02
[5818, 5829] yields -0.02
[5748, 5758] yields -0.14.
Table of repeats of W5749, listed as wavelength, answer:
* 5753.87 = 12.83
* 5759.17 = 12.99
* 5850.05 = 8.797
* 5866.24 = 9.757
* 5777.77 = 11.4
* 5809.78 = 11.31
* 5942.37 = 10.2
